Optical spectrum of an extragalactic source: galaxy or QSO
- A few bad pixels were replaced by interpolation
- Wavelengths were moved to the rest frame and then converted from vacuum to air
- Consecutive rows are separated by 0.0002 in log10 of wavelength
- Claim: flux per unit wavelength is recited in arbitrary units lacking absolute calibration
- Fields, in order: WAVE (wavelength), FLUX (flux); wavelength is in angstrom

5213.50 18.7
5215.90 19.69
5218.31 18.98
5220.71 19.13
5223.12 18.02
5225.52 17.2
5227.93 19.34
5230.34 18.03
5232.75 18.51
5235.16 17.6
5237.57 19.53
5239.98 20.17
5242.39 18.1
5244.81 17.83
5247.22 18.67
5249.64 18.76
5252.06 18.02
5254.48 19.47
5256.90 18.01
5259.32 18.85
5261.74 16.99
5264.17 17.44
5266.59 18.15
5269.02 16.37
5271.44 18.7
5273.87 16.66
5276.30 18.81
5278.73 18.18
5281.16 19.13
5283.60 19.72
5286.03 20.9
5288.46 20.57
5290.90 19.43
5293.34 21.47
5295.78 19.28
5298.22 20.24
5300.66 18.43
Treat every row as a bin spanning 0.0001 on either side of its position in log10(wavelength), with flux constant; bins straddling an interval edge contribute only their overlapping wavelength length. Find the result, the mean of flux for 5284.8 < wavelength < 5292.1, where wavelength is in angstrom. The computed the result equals 20.3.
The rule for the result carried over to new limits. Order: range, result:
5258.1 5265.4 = 17.8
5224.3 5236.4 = 18.1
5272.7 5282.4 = 18.2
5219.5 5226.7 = 18.1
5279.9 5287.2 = 19.9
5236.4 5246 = 18.9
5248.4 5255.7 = 18.7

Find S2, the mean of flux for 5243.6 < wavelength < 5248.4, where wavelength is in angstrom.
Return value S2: 18.3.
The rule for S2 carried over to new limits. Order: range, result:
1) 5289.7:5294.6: 20.4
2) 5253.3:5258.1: 18.7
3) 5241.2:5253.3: 18.3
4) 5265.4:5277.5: 17.7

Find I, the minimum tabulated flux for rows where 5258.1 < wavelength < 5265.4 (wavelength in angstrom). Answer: 16.99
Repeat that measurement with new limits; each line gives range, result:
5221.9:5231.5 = 17.2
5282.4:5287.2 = 19.72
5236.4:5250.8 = 17.83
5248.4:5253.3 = 18.02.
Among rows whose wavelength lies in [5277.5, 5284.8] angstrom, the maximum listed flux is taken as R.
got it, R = 19.72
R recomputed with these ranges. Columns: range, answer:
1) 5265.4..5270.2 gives 18.15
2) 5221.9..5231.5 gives 19.34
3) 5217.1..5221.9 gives 19.13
